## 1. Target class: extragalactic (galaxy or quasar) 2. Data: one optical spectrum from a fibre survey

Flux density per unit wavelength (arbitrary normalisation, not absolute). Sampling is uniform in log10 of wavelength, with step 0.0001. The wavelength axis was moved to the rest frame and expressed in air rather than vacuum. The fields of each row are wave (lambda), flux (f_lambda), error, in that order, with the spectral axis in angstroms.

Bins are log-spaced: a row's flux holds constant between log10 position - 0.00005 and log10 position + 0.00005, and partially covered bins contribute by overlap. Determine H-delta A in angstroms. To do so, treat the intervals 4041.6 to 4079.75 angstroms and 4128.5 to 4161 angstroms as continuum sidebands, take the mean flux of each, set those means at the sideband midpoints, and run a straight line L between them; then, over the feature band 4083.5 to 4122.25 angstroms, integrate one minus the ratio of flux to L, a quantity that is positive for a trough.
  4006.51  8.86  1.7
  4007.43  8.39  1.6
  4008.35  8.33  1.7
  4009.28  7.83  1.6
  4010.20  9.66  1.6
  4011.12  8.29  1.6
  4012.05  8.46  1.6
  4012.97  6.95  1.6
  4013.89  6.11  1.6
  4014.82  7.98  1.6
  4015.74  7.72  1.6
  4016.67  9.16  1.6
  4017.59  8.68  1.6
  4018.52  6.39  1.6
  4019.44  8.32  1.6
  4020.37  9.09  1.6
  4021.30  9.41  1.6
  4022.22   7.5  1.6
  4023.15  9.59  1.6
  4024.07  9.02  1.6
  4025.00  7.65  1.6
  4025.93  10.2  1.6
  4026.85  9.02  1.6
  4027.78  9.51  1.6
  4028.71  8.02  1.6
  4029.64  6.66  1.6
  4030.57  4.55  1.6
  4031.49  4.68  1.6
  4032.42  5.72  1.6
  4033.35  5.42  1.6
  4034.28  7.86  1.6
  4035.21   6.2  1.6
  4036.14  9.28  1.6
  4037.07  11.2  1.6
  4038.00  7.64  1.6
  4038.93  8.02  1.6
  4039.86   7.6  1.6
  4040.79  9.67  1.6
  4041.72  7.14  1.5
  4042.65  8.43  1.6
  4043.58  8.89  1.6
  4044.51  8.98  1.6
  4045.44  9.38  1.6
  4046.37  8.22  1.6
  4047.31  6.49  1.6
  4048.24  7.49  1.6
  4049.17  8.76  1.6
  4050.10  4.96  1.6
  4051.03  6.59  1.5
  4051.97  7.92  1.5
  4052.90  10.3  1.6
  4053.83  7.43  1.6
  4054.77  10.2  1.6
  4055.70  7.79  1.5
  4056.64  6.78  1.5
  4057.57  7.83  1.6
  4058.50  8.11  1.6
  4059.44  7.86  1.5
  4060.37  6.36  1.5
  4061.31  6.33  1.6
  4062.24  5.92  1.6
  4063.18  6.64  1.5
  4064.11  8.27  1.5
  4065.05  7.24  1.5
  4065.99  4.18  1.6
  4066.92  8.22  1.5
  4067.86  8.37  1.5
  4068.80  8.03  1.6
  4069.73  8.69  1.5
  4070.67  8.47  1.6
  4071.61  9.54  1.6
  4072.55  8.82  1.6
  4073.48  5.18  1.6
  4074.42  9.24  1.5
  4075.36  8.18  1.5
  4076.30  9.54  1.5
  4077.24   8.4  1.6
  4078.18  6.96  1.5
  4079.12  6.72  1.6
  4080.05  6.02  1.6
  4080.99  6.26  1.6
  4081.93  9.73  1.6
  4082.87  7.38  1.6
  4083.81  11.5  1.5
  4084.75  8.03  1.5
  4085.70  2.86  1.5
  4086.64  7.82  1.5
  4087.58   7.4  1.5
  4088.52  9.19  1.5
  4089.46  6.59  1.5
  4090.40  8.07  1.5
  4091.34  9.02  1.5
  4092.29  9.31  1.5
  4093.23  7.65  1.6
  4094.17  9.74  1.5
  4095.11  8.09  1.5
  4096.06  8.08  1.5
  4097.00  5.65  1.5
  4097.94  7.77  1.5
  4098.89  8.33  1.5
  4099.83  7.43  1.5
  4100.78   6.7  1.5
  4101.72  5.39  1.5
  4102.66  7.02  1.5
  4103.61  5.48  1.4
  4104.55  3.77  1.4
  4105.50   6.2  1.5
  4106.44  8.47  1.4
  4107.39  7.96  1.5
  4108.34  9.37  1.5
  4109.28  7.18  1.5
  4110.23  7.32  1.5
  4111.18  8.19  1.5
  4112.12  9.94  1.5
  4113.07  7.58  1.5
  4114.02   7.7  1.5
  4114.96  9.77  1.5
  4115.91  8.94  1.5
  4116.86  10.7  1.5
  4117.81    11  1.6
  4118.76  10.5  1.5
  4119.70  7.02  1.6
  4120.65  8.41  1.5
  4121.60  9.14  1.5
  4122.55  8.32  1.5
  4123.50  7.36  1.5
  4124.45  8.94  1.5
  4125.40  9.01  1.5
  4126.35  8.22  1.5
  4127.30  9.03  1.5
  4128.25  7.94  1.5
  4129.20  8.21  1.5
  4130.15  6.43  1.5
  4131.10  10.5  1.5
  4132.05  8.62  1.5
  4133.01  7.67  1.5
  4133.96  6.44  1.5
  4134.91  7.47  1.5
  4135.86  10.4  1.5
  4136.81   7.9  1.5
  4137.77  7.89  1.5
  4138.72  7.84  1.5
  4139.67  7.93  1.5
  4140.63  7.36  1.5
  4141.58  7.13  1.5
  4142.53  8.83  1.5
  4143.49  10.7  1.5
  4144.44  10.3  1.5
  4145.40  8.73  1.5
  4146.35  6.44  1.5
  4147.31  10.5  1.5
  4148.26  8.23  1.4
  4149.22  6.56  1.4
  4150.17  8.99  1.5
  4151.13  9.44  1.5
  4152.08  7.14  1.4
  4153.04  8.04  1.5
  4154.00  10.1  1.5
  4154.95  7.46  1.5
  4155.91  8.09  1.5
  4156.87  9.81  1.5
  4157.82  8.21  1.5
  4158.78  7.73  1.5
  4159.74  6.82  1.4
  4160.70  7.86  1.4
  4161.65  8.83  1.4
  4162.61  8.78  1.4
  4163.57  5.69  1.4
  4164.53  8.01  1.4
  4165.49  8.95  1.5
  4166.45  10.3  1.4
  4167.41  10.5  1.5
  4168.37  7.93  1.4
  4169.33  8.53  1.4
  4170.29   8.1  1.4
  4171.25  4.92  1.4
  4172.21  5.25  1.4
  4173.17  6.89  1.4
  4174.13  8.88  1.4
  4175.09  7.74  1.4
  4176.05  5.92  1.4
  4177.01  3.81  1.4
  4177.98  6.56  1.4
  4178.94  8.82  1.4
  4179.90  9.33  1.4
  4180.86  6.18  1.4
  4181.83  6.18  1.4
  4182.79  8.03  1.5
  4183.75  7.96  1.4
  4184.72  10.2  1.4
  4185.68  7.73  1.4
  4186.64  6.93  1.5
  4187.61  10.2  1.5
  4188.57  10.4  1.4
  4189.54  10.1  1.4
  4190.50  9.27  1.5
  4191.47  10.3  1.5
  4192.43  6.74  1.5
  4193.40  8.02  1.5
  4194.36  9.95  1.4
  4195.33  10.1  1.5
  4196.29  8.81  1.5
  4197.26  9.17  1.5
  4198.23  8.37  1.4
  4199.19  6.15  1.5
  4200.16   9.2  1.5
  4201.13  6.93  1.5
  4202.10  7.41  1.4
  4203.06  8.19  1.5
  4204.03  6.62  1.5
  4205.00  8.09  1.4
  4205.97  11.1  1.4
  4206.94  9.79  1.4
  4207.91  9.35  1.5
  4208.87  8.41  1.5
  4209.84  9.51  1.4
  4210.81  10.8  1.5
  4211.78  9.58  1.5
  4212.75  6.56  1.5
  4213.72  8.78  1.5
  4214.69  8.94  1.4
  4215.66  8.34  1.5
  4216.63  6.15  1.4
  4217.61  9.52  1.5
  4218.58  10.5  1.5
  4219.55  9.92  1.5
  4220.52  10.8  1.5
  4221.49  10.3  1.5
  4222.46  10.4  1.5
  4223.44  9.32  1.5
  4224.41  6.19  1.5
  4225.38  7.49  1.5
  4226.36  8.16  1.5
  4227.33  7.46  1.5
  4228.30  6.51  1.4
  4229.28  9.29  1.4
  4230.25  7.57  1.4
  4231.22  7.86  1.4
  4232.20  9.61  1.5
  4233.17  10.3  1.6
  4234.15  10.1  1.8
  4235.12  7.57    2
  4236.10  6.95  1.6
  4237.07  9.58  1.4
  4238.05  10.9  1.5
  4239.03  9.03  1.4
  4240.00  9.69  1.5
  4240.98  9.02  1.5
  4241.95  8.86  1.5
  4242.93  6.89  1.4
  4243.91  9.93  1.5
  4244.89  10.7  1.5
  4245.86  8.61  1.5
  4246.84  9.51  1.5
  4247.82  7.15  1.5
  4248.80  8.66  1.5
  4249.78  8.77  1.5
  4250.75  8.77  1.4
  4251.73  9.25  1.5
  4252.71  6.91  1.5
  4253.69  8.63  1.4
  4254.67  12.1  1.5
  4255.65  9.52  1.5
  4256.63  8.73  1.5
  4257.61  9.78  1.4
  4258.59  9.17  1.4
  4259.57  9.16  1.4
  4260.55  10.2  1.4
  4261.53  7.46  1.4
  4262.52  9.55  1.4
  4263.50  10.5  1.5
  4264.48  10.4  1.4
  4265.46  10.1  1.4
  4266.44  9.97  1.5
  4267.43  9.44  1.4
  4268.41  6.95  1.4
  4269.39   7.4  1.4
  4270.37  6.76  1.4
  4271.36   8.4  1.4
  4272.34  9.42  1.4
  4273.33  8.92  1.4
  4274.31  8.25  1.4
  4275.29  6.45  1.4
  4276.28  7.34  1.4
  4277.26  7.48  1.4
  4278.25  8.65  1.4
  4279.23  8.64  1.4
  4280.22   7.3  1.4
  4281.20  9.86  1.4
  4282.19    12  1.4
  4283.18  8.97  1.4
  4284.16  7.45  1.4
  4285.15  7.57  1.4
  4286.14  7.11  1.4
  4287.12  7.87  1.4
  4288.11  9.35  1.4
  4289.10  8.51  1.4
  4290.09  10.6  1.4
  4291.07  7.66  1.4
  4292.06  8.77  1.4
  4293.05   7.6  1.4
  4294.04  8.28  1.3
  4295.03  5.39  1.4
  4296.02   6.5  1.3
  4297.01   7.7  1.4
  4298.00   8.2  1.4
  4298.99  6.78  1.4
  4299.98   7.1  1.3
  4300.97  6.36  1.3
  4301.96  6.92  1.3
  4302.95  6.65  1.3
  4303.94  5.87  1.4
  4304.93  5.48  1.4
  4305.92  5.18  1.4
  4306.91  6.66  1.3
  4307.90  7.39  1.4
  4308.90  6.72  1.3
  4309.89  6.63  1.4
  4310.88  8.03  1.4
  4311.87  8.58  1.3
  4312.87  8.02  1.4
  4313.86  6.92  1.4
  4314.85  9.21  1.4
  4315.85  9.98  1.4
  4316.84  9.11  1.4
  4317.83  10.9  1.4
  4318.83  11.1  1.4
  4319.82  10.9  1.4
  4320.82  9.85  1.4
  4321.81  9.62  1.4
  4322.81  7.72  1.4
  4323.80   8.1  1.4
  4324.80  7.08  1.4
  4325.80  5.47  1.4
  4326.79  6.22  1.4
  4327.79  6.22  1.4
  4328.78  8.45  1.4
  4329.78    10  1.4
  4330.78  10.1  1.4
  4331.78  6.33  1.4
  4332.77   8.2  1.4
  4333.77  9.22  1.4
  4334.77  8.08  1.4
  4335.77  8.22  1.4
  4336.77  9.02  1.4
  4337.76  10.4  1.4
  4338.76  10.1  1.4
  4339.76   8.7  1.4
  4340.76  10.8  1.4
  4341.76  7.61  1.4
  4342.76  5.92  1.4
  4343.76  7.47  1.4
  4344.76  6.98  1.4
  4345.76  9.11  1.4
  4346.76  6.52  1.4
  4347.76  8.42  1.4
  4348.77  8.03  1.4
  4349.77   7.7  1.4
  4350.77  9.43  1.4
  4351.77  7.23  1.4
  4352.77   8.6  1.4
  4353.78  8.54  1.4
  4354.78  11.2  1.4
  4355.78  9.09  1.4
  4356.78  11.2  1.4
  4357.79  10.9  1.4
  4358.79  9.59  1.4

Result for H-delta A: 0.4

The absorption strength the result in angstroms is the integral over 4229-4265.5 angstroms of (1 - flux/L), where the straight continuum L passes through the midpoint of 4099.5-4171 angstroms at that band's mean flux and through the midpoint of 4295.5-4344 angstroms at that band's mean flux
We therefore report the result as -4.63 angstroms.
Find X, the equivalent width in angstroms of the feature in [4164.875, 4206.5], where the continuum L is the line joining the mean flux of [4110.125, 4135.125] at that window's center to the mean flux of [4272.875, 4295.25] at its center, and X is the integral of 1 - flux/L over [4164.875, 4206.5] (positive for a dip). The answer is 1.46 angstroms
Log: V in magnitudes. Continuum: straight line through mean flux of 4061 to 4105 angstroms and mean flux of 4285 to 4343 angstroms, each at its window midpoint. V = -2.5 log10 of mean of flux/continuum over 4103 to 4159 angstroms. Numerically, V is -0.09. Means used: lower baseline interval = 7.52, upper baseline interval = 8.03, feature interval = 8.31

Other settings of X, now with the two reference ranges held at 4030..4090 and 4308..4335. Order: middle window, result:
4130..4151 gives -1.3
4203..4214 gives -1.2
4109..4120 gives -1.5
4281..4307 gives 2.1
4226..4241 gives -1.1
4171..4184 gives 1.7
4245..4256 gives -1.0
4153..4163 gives -0.5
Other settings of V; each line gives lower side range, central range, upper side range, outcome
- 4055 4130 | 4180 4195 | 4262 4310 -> -0.090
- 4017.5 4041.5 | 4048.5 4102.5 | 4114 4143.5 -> 0.072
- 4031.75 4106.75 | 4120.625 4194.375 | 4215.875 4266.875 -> 0.020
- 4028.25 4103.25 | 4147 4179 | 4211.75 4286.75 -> 0.046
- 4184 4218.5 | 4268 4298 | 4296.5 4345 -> 0.018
